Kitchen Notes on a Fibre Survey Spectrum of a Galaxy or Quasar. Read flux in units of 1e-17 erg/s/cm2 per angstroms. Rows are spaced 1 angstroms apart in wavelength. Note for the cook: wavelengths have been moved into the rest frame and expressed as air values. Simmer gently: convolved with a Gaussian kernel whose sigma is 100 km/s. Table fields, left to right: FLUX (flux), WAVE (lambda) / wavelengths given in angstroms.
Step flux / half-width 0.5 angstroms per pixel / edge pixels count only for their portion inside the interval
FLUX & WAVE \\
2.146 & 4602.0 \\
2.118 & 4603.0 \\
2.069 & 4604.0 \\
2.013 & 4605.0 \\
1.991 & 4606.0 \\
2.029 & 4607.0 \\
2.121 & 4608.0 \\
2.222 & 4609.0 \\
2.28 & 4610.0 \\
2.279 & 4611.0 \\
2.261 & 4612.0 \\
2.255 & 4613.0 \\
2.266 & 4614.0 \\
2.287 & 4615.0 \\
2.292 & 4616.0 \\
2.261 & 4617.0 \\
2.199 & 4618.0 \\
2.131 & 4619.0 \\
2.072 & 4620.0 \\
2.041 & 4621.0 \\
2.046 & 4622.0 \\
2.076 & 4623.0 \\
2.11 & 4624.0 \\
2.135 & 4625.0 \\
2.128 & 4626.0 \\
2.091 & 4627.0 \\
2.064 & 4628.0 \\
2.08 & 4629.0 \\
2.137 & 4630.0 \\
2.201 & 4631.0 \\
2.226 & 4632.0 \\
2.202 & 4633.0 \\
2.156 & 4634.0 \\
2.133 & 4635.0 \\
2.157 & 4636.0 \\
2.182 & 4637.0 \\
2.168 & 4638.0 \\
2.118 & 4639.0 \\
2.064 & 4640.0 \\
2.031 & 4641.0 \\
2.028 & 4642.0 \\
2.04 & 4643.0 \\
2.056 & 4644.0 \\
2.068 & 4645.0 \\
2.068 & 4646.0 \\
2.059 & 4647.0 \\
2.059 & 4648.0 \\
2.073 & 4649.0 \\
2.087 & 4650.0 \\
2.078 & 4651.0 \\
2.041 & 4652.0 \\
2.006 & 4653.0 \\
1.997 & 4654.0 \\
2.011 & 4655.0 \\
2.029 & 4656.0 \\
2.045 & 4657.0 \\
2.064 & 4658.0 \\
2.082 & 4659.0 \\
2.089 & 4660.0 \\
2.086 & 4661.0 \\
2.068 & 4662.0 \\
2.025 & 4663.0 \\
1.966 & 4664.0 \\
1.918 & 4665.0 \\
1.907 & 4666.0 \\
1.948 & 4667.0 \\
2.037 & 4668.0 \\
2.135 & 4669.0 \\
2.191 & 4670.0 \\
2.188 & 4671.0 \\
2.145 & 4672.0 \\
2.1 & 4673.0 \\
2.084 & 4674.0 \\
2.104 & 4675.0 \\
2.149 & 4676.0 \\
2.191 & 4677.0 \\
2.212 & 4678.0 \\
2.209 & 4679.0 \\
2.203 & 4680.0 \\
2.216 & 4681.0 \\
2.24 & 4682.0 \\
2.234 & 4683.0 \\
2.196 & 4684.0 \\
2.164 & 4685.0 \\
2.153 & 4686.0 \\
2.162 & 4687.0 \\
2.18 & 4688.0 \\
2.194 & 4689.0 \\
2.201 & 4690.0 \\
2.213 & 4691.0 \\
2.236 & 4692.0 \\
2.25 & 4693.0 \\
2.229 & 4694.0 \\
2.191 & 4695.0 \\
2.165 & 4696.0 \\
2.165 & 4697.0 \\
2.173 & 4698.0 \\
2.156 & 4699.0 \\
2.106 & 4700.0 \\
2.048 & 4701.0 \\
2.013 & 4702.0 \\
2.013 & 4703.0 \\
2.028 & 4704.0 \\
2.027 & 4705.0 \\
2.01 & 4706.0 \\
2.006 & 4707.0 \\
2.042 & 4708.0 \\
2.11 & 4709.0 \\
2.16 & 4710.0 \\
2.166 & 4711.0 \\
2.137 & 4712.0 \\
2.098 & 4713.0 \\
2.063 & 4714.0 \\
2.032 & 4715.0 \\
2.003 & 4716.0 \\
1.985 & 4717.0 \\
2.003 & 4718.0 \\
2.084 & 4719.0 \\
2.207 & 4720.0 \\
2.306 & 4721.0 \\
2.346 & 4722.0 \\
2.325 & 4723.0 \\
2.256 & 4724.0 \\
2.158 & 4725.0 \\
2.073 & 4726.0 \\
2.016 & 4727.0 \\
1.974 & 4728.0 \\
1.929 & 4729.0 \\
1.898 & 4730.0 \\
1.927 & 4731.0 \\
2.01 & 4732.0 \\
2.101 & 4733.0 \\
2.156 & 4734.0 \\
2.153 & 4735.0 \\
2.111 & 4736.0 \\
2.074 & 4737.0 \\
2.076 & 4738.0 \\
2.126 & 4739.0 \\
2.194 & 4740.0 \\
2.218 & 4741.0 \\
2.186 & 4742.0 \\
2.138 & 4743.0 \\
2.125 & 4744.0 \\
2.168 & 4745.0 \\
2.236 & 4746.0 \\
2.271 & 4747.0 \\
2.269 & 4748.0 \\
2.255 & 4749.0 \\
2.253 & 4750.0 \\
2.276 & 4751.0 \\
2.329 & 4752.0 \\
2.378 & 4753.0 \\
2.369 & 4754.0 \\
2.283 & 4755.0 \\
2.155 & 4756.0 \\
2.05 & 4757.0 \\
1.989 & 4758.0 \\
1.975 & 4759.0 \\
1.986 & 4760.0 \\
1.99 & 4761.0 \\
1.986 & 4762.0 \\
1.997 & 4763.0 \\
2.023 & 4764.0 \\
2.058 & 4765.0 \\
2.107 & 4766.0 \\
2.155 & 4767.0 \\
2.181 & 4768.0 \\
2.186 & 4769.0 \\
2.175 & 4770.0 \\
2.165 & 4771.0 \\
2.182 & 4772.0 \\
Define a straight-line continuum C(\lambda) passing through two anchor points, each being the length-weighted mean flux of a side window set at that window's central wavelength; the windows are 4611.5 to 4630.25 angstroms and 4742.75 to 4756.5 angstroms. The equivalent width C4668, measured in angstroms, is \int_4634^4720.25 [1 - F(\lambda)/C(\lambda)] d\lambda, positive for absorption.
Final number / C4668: 3.7 angstroms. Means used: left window 2.15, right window 2.25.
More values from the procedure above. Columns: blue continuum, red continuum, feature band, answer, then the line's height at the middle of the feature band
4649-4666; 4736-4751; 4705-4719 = 0.45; 2.13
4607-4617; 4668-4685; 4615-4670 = 3.00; 2.21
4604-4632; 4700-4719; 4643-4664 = 0.61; 2.11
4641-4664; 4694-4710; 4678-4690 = -0.70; 2.08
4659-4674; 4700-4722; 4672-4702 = -1.52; 2.07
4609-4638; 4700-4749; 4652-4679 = 0.92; 2.14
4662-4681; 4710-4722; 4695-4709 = 0.19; 2.11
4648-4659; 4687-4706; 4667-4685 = -0.56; 2.1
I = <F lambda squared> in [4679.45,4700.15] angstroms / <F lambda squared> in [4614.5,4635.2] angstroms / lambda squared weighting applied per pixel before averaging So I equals 1.05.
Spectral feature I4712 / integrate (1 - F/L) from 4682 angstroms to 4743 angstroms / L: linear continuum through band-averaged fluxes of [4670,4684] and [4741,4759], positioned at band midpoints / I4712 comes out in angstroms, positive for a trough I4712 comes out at 2.0 angstroms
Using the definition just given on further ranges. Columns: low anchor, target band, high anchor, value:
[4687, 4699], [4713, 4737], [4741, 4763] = 1.0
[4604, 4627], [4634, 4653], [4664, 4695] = 0.6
